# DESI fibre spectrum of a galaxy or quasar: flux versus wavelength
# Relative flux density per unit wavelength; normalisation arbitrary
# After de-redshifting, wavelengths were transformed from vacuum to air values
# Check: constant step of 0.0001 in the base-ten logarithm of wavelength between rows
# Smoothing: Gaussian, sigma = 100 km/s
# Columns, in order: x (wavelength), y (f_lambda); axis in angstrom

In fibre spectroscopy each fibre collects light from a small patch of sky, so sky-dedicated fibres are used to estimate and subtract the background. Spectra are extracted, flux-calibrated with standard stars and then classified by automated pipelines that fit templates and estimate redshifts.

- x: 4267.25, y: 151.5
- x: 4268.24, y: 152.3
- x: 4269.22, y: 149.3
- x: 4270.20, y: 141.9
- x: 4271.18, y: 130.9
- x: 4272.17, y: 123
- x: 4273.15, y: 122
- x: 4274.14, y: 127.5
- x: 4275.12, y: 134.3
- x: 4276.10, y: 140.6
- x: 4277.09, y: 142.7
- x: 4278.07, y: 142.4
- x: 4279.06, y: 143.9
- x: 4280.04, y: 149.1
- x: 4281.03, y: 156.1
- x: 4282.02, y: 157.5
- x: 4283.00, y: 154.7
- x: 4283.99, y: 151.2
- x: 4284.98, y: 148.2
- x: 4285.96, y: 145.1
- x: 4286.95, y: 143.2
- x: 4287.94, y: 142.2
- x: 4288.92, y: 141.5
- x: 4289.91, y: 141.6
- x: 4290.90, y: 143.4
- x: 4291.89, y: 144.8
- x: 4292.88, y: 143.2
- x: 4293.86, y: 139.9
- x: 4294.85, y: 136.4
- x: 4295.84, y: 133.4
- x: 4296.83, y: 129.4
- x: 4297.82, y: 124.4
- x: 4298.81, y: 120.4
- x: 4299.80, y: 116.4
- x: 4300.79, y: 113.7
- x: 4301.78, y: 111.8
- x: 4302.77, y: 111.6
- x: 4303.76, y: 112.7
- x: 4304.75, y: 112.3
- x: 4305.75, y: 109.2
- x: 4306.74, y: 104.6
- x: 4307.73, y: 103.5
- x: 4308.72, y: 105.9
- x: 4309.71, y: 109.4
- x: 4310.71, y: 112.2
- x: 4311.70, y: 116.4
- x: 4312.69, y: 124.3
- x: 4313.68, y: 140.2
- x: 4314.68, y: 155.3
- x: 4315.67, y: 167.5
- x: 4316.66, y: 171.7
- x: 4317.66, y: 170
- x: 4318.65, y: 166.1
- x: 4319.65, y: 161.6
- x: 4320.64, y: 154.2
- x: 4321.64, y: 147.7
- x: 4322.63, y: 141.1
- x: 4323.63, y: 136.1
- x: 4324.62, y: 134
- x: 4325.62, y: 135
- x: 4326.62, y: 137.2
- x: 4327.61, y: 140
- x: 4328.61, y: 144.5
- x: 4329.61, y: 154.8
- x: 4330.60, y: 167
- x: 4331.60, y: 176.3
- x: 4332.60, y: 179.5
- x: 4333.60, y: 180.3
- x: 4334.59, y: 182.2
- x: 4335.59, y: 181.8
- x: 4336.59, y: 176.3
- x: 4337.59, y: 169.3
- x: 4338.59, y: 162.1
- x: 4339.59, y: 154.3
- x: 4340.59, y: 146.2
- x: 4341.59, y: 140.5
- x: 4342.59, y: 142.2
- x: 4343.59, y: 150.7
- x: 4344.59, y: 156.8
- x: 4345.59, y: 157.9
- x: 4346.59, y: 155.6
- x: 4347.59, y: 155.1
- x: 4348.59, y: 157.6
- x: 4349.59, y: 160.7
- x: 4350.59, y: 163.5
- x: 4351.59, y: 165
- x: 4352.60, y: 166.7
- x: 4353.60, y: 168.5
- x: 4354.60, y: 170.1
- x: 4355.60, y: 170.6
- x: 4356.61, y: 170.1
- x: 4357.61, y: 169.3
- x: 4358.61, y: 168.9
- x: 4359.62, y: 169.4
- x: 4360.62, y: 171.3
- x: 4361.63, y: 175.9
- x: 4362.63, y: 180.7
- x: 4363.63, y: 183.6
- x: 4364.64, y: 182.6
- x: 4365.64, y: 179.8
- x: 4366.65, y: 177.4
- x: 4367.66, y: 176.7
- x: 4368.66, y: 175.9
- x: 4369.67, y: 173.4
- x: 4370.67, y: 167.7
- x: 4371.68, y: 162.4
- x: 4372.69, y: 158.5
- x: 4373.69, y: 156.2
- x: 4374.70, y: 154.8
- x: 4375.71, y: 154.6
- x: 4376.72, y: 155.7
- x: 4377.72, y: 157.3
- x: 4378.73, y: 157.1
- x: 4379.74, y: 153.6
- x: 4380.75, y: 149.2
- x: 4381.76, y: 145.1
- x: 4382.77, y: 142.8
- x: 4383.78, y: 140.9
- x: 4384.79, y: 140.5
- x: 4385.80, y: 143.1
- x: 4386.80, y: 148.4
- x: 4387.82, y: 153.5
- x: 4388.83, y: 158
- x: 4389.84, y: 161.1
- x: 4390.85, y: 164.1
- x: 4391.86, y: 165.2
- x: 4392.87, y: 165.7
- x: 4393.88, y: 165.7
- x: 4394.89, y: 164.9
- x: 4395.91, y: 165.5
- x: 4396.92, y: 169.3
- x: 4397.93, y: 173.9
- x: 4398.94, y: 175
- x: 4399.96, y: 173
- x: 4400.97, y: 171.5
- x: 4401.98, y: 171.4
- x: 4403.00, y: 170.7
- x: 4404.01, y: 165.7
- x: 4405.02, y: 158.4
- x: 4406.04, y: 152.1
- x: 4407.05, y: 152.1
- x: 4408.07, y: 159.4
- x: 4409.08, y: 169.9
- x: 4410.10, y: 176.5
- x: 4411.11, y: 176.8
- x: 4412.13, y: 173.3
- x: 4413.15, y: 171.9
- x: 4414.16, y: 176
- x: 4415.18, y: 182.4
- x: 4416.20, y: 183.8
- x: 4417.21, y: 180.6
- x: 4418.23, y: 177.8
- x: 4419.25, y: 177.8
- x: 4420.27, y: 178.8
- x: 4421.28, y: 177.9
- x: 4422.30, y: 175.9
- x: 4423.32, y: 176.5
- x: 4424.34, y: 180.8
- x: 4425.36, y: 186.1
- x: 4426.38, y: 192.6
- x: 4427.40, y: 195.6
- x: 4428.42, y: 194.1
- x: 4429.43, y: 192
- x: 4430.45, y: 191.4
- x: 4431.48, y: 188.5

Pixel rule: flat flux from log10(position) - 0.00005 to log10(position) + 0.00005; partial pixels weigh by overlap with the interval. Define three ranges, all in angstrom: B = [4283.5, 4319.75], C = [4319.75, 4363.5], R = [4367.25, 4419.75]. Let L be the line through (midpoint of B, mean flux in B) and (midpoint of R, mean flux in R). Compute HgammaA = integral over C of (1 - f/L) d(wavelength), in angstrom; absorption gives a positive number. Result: -4.20 angstrom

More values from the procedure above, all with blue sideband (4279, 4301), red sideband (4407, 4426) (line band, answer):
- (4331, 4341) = -1.2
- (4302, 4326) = 2.3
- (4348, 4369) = -1.6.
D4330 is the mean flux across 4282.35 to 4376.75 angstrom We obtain 151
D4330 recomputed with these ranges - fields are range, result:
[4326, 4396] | 162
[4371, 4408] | 159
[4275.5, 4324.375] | 137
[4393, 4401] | 170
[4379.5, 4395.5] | 154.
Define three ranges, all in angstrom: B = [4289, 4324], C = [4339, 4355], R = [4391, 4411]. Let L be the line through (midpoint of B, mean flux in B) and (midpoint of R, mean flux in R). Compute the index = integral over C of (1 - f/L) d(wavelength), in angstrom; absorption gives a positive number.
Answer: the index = -1.1 angstrom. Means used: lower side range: 132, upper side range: 167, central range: 157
